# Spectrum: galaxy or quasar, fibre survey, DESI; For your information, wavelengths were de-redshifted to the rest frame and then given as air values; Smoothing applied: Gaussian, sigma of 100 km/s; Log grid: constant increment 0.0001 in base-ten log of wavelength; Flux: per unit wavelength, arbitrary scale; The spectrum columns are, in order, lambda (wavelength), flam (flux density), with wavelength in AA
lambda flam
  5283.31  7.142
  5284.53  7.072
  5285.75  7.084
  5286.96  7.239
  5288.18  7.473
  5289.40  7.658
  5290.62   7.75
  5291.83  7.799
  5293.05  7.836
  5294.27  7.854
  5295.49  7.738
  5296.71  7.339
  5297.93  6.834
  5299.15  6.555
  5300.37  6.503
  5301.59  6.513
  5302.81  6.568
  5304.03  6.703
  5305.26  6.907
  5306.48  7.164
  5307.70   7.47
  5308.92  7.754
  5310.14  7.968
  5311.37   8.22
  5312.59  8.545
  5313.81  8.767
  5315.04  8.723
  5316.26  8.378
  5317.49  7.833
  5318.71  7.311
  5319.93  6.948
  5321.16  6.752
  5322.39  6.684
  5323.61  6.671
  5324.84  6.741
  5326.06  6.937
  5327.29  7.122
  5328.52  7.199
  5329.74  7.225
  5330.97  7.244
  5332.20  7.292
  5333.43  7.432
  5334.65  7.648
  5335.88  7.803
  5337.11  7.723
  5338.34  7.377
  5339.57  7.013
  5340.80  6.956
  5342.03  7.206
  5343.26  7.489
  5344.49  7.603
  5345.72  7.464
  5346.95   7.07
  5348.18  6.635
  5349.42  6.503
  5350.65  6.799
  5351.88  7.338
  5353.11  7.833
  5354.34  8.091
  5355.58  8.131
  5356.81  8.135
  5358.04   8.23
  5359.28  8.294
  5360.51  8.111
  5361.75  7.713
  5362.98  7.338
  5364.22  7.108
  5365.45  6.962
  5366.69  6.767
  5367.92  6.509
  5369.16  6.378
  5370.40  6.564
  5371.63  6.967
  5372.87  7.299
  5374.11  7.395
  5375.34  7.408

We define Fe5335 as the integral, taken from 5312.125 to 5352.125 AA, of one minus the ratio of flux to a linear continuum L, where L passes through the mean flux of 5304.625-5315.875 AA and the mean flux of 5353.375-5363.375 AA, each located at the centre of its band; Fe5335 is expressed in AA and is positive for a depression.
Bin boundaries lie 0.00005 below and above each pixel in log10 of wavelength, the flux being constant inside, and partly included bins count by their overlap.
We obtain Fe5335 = 3.20 AA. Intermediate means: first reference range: 7.95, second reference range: 8.01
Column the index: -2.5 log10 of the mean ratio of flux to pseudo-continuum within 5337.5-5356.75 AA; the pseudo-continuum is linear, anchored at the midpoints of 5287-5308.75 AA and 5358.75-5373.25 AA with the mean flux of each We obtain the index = -0.02 mag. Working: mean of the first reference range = 7.23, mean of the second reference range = 7.16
